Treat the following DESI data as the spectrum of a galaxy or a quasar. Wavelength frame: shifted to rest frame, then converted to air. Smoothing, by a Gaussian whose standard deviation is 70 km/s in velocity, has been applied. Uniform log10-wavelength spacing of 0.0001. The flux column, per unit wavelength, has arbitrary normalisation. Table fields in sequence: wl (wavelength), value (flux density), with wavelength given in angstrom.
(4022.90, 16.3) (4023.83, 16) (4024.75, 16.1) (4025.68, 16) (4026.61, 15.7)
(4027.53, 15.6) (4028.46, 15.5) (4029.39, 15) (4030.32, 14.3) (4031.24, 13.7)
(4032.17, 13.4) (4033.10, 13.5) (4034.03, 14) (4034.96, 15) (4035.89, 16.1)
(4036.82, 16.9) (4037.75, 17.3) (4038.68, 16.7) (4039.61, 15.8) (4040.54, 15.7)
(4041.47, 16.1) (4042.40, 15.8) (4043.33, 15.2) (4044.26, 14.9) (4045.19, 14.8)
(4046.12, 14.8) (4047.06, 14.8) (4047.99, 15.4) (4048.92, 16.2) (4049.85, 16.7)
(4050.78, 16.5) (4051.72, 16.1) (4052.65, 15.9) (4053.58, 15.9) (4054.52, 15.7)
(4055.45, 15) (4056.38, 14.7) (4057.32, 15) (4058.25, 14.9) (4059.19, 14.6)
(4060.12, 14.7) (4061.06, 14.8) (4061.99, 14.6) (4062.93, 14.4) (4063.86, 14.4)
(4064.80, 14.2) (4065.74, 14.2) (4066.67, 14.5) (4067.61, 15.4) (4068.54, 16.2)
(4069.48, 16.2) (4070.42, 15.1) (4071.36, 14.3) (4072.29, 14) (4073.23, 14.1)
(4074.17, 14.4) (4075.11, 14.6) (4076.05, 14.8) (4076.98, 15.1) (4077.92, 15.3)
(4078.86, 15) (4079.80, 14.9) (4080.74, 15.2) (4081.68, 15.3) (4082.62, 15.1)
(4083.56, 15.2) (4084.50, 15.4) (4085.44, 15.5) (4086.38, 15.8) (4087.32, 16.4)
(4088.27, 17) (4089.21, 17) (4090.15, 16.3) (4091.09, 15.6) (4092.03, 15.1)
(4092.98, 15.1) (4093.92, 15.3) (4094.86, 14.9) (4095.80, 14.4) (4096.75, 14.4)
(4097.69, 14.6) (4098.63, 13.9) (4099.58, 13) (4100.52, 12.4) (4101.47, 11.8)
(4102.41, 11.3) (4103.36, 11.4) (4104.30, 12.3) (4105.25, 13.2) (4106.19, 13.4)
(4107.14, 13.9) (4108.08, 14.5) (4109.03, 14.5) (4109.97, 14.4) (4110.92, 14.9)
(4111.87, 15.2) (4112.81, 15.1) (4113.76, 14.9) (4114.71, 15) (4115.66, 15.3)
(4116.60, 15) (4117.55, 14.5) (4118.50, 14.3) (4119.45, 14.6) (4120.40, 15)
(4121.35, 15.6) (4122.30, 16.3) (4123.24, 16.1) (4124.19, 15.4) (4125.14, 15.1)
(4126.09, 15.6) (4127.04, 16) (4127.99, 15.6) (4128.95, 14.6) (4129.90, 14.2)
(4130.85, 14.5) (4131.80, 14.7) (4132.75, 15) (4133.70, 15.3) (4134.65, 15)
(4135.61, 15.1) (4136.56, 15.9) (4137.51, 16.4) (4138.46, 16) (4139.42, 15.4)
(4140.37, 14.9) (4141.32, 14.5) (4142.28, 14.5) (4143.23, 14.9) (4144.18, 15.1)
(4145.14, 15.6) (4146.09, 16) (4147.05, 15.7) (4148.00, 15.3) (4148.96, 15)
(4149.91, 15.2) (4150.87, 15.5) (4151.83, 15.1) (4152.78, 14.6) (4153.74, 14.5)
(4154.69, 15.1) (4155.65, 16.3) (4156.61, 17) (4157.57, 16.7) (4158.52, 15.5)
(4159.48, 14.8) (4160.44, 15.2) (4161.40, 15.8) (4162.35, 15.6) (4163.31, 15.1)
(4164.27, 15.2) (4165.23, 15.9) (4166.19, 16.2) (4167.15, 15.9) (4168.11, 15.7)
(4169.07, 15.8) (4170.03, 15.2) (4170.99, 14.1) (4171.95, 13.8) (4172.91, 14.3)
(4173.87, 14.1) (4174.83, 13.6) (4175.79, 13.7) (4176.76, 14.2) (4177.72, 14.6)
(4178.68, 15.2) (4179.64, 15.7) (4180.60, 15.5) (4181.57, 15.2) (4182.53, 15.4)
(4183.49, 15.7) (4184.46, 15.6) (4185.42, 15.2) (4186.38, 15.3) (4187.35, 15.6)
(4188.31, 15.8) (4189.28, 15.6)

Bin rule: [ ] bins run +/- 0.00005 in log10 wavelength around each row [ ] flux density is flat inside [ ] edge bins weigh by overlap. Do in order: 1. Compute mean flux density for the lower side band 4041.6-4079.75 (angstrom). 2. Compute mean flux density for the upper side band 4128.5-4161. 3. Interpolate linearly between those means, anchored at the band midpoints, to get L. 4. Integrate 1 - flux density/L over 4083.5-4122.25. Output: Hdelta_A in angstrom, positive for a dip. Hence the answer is 1.52 angstrom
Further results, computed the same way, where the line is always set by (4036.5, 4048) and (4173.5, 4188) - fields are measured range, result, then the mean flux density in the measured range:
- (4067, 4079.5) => 0.5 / 15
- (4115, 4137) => 0.2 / 15.2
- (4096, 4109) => 1.9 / 13.2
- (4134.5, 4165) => -0.5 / 15.4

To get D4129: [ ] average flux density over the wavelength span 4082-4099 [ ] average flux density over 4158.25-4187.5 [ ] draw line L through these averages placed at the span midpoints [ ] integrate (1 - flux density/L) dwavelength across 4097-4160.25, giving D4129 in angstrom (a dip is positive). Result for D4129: 1.8 angstrom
